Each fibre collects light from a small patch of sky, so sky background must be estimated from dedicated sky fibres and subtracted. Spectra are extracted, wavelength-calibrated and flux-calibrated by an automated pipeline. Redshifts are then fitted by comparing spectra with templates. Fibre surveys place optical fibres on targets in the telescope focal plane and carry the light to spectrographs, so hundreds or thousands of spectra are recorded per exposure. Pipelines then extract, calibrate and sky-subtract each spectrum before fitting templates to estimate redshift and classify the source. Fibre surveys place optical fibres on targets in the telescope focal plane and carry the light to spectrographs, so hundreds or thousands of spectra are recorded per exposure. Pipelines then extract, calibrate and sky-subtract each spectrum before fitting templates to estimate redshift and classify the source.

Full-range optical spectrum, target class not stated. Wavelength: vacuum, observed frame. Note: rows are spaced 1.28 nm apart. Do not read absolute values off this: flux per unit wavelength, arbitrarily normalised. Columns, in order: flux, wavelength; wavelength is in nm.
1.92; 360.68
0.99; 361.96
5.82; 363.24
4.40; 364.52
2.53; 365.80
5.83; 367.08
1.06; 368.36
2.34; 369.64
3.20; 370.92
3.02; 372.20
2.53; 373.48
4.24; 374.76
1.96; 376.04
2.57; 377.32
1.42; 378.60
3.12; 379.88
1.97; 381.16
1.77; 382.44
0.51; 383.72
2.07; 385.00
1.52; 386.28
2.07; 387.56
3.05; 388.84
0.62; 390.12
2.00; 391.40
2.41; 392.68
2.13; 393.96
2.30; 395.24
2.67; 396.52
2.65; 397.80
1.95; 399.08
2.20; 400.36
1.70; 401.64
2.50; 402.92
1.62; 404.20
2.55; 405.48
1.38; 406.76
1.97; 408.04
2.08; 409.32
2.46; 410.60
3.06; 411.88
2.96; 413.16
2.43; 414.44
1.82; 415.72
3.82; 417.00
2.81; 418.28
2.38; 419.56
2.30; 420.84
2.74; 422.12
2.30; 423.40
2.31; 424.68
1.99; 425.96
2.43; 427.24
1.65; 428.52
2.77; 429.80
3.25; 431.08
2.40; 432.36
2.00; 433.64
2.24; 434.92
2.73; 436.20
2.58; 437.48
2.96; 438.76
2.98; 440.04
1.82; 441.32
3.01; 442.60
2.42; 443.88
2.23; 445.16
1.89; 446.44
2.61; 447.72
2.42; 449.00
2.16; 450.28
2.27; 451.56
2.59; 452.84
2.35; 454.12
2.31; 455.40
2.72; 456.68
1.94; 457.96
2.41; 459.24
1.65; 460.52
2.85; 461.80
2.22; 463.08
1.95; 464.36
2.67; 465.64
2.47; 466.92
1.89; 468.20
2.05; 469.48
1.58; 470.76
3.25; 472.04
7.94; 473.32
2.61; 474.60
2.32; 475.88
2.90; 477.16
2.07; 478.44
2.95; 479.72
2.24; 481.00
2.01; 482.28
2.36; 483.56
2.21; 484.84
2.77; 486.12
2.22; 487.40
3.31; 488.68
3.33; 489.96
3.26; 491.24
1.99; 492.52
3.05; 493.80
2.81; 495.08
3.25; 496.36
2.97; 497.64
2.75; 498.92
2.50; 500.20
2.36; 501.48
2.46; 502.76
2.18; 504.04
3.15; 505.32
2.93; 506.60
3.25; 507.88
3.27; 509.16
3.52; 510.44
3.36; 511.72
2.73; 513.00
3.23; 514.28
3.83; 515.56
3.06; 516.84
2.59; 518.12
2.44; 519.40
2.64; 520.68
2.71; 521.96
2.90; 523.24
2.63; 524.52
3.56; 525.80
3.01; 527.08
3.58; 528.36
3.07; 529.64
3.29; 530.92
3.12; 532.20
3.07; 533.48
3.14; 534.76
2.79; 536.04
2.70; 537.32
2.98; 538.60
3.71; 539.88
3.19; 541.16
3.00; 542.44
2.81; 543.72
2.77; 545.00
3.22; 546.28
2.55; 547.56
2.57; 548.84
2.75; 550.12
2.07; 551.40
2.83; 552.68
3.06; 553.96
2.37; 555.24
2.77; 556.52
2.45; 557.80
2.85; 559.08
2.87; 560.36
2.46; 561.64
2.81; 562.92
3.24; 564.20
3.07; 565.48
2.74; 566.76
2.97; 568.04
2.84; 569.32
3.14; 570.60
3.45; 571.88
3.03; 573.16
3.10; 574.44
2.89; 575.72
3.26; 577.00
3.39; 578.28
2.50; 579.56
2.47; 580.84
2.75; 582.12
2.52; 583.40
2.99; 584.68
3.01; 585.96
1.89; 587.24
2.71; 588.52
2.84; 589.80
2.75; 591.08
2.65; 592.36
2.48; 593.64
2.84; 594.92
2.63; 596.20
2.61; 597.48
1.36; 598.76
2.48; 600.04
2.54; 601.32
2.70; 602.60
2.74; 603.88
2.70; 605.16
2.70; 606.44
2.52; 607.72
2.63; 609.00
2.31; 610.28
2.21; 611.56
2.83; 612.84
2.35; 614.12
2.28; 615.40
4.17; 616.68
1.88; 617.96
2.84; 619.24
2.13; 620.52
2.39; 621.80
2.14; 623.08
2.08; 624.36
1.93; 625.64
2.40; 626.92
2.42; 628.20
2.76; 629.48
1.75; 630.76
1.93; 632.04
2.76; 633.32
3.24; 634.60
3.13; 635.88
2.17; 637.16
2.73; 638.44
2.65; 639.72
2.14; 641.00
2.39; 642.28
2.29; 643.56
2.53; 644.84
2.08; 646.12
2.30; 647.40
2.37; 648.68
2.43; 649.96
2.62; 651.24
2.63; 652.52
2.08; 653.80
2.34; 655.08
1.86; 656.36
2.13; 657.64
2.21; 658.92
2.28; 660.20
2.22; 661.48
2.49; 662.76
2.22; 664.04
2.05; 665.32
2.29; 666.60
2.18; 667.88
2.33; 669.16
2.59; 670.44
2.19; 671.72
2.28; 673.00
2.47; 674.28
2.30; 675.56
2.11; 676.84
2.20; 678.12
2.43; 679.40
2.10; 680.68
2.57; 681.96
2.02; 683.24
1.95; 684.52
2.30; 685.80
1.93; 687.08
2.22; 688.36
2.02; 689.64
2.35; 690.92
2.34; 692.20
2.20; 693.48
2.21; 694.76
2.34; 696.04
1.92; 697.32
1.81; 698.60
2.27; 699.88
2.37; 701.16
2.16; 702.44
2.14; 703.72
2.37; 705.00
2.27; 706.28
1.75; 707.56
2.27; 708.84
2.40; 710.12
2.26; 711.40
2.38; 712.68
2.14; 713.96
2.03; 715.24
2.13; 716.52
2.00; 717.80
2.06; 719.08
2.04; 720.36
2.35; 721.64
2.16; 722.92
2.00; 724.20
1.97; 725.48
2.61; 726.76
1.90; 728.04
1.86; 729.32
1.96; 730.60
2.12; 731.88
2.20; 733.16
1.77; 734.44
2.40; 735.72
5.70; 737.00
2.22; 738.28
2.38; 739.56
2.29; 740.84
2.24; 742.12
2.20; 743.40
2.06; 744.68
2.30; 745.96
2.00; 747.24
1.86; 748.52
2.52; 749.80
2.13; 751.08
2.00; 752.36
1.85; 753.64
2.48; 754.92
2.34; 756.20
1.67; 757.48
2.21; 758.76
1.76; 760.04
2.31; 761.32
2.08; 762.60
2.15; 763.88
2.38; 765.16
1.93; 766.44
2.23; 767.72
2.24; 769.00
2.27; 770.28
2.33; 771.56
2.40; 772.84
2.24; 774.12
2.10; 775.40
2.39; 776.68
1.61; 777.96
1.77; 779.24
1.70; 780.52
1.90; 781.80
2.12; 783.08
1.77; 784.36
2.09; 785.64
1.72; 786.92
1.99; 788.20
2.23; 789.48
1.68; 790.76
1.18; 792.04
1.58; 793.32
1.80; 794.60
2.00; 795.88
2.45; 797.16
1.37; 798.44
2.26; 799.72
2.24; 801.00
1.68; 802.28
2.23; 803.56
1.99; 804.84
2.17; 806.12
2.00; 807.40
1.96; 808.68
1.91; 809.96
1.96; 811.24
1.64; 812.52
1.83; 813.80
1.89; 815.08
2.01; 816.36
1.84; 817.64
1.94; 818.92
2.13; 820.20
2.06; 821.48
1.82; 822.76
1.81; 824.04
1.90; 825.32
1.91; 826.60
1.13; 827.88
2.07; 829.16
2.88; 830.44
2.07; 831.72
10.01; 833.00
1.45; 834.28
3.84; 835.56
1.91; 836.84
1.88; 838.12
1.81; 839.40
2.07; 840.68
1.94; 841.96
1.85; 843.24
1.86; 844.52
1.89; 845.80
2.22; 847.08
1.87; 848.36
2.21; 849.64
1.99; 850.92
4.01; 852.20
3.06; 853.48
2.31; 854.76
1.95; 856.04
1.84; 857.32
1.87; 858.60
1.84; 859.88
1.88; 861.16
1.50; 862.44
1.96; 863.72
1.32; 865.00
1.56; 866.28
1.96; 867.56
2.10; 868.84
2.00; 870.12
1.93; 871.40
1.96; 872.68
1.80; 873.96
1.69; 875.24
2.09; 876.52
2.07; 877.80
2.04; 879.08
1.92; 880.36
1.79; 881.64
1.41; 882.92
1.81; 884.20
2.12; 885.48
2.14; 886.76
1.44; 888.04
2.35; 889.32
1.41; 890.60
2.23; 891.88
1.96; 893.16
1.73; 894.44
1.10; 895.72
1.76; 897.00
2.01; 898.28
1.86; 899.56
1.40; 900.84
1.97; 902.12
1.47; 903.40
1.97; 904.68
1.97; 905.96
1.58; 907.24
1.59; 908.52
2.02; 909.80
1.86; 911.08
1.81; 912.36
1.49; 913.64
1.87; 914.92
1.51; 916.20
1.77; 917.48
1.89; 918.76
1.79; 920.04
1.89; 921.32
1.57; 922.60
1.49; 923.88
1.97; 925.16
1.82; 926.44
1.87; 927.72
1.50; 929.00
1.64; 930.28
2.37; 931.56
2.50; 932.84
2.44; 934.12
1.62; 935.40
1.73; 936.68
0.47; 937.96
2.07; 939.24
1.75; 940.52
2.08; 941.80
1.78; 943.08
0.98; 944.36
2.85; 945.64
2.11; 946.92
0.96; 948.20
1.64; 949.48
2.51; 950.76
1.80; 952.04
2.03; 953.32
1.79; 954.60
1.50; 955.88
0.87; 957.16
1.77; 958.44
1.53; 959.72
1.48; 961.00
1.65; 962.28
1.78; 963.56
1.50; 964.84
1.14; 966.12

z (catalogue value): 0.27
